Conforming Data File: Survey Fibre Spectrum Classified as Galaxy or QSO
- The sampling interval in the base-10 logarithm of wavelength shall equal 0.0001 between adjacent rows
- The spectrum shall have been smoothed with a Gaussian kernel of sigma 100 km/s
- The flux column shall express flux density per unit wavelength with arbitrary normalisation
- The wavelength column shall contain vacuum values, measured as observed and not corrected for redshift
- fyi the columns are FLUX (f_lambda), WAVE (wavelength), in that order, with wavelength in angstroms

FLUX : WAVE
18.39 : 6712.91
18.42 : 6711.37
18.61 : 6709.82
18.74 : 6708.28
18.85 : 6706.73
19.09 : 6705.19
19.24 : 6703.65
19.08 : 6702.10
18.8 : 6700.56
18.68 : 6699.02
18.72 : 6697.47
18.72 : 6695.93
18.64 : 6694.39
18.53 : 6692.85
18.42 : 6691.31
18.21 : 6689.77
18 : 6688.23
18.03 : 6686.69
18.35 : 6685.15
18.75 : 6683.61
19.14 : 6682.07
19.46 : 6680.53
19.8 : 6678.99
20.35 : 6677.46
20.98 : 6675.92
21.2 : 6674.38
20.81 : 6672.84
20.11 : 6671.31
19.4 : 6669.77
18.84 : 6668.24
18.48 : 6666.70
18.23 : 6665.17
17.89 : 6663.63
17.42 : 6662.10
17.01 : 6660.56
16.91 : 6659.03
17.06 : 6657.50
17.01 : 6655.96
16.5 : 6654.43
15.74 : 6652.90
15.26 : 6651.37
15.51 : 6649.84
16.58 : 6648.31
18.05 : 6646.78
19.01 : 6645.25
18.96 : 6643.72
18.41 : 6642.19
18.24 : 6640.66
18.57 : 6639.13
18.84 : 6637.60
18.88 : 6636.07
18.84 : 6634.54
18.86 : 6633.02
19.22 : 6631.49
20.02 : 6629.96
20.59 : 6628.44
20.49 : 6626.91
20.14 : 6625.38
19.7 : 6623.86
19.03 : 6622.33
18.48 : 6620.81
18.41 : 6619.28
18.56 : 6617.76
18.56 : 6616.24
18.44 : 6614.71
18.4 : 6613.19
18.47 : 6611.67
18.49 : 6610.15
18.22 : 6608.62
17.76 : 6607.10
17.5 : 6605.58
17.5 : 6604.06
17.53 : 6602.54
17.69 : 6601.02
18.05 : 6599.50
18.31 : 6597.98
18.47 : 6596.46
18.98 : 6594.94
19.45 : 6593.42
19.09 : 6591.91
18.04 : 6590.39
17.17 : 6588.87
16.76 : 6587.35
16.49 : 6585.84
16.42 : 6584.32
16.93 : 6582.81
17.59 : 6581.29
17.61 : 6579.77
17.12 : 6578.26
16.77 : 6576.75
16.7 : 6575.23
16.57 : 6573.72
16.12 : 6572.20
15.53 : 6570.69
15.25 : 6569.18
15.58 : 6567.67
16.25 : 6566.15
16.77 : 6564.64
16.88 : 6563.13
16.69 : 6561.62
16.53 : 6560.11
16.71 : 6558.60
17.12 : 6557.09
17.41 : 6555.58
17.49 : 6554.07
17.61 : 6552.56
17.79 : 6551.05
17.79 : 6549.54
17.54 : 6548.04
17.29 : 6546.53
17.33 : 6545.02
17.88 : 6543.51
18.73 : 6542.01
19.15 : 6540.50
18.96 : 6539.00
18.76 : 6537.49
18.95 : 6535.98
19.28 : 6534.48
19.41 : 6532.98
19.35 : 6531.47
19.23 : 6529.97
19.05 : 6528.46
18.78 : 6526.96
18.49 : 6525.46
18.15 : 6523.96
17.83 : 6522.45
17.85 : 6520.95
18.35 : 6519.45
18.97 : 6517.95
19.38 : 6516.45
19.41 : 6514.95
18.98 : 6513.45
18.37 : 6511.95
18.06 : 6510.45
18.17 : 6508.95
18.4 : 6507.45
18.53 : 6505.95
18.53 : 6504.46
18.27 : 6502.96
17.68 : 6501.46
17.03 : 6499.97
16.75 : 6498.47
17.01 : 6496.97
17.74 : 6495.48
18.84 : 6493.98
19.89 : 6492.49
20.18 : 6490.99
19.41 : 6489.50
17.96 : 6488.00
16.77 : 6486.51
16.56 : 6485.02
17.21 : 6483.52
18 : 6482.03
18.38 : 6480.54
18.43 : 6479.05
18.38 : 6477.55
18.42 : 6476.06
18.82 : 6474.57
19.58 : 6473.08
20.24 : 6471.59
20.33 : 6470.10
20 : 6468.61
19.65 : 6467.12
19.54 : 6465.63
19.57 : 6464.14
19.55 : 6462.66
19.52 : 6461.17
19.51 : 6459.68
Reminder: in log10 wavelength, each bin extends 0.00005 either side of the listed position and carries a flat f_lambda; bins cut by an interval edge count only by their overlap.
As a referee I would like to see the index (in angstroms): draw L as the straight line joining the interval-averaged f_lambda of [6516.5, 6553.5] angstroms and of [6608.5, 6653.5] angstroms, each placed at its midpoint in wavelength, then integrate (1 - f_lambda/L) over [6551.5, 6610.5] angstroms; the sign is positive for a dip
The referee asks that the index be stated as 3.9 angstroms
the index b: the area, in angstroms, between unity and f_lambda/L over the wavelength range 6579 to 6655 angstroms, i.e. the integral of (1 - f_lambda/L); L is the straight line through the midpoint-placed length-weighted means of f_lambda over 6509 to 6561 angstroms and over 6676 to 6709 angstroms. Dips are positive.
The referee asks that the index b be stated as 1.7 angstroms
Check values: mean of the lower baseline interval 18.3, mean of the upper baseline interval 18.9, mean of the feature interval 18.2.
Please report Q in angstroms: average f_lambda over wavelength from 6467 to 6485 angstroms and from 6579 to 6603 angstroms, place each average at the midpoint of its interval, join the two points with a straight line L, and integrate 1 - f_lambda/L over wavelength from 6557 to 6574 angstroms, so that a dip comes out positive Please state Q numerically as 1.6 angstroms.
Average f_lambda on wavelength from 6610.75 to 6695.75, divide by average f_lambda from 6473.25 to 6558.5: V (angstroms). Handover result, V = 1.02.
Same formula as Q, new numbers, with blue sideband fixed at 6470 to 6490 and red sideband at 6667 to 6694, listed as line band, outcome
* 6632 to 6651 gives 0.93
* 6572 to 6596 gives 1.85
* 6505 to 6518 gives -0.11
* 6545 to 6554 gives 0.54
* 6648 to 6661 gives 1.90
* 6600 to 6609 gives 0.60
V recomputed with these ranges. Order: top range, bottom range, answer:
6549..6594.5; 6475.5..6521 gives 0.93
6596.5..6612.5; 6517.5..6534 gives 0.96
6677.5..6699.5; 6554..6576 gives 1.14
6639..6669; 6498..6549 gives 0.95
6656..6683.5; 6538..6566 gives 1.08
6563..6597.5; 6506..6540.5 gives 0.91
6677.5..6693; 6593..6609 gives 1.04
